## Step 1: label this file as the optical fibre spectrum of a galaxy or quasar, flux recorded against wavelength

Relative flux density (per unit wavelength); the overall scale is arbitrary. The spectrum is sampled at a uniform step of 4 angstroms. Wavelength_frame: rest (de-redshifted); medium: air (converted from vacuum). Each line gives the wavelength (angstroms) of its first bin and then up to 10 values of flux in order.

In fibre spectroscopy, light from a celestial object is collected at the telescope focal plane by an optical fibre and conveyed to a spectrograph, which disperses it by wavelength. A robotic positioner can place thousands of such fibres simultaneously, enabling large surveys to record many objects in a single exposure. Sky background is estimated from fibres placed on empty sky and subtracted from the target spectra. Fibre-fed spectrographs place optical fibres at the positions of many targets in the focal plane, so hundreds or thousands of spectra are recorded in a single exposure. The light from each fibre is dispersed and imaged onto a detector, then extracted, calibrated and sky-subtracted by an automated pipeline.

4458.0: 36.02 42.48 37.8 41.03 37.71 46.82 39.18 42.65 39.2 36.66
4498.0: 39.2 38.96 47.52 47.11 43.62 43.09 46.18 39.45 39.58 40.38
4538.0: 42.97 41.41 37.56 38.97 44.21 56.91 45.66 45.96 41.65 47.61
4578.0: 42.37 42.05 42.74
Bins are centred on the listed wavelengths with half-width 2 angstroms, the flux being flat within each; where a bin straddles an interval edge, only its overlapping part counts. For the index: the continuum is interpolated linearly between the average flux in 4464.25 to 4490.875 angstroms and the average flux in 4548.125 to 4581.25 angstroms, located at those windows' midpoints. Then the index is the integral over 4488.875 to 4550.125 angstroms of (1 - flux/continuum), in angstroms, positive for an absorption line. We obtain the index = 2.0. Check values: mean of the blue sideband 40.7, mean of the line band 41.5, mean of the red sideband 45.3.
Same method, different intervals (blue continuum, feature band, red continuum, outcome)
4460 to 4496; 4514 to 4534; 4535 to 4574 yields 0.2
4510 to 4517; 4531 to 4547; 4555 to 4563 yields 2.5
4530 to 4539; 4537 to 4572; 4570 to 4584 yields -1.4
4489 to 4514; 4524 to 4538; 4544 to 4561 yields 1.0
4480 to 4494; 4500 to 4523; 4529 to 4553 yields -2.5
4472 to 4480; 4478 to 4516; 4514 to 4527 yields 0.8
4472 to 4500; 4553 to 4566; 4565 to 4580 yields -1.5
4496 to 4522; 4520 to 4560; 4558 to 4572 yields 2.0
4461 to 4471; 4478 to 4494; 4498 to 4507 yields 0.2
